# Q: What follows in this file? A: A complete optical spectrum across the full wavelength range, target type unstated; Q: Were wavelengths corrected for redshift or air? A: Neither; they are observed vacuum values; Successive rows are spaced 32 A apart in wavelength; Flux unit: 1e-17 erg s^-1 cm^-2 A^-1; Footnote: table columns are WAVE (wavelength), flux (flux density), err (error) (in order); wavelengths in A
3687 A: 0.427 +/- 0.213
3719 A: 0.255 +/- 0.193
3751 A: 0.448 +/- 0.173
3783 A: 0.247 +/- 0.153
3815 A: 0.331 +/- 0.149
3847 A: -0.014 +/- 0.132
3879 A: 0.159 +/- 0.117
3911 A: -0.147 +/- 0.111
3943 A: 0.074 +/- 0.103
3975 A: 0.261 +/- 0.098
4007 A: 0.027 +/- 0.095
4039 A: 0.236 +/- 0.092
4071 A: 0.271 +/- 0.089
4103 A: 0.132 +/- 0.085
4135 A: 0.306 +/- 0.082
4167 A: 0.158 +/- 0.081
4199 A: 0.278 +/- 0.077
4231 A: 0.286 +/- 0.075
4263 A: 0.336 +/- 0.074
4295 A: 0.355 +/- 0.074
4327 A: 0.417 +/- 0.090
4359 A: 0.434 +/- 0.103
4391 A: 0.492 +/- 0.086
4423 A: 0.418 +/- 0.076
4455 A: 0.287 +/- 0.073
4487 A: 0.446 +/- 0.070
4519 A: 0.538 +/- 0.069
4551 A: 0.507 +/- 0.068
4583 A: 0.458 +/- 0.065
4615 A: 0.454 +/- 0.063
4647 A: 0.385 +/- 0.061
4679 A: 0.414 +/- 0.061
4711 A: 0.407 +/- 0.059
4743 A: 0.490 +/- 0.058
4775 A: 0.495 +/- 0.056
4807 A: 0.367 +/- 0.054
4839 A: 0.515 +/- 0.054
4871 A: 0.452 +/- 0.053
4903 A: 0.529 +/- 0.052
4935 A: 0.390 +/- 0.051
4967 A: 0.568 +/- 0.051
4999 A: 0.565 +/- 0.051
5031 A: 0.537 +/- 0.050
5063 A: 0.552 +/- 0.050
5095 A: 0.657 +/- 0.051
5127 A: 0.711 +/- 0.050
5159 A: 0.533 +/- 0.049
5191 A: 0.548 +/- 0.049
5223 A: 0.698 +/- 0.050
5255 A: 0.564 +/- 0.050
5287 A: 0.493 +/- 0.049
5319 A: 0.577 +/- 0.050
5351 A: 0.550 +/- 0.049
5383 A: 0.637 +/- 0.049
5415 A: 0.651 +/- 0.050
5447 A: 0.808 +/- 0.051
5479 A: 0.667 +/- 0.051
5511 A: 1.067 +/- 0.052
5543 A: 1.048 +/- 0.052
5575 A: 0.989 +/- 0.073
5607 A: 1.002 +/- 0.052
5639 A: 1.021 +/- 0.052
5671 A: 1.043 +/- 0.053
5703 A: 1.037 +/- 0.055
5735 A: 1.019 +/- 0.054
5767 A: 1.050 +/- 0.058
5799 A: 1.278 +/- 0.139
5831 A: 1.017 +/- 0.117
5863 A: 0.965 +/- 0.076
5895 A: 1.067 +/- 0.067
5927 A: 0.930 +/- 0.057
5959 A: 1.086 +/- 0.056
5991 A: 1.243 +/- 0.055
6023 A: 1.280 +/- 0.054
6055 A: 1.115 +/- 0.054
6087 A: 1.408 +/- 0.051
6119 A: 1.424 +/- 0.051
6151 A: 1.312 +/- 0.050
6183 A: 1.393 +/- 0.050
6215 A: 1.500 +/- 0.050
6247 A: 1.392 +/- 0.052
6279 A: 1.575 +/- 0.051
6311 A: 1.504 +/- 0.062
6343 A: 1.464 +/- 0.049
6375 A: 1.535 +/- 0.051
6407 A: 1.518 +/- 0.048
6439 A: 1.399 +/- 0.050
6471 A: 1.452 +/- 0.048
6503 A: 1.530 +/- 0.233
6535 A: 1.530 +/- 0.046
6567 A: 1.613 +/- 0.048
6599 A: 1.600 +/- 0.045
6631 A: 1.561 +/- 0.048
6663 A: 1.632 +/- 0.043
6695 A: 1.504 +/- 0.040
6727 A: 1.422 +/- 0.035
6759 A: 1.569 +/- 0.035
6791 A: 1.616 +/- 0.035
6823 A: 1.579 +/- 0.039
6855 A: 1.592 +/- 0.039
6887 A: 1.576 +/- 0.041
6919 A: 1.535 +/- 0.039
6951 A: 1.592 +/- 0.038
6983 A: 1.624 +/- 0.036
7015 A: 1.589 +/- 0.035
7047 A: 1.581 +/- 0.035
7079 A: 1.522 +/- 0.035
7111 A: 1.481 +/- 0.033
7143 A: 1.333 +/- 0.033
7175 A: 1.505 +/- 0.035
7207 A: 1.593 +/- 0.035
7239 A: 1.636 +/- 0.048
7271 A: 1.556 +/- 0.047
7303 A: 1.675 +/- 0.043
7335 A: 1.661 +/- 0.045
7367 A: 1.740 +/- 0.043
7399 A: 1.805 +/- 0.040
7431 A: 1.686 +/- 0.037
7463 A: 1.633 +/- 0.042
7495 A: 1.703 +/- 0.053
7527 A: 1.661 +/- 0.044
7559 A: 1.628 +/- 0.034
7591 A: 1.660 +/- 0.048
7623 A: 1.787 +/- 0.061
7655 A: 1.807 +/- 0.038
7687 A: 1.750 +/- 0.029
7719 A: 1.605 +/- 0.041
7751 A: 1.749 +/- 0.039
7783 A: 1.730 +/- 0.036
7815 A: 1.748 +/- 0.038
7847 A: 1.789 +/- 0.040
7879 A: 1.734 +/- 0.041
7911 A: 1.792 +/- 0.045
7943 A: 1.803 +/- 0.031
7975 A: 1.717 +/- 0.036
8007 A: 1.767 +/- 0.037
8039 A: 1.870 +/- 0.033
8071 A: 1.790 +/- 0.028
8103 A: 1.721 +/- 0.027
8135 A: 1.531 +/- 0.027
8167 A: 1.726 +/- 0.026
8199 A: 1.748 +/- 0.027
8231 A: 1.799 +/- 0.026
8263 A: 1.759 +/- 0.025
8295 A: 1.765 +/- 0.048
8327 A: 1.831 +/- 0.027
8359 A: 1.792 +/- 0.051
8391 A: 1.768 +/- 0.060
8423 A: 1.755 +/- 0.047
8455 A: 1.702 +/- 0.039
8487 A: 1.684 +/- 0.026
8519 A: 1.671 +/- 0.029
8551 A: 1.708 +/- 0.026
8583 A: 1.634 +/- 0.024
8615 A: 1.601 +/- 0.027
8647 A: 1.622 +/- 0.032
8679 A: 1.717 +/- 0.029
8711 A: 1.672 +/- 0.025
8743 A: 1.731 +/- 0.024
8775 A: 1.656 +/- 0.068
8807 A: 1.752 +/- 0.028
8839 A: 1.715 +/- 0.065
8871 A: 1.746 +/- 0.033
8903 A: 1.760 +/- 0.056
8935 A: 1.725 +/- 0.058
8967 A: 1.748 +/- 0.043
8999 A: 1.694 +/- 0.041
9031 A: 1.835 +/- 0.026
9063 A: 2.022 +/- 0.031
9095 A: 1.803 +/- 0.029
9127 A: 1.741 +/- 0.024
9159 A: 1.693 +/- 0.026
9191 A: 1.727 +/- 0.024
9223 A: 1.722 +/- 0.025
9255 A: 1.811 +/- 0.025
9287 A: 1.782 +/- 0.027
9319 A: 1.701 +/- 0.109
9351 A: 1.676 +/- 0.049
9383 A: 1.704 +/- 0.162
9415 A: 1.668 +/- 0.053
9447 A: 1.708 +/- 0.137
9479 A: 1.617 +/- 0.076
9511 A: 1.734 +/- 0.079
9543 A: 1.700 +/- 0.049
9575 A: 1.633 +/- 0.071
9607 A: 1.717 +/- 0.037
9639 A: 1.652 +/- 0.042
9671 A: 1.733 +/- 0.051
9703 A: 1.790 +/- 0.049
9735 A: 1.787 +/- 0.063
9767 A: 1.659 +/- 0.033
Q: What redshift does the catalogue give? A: 0.379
